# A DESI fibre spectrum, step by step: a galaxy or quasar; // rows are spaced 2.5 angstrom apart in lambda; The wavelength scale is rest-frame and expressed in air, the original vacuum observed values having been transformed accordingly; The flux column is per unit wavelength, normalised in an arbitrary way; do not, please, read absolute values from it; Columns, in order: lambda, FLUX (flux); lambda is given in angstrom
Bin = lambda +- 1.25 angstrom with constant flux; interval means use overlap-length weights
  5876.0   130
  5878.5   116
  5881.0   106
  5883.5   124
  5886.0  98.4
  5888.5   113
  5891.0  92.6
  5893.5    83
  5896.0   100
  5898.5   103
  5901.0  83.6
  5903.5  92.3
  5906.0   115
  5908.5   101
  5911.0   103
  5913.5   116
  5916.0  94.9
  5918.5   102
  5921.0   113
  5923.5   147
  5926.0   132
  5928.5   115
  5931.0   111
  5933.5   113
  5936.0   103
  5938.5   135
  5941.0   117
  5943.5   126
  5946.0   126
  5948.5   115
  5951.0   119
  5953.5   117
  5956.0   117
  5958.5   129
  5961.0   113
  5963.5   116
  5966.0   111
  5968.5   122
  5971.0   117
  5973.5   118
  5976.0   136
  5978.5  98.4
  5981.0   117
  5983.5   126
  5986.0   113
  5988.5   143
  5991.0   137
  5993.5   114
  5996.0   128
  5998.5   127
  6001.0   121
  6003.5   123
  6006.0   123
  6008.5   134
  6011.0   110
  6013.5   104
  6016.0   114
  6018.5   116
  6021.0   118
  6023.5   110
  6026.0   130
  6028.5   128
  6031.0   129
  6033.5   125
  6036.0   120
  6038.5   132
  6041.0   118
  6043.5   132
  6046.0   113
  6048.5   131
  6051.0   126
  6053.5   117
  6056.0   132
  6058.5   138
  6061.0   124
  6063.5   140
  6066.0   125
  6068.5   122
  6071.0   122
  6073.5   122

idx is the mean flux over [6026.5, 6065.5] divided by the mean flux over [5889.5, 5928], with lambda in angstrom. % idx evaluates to 1.2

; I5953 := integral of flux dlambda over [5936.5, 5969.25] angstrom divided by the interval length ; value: 120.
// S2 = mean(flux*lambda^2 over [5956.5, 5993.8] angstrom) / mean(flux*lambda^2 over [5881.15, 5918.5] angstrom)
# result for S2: 1.22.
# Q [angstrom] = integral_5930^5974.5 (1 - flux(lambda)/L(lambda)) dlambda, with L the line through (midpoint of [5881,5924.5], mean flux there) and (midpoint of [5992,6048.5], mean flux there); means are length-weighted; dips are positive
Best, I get -2.53 angstrom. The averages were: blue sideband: 105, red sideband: 122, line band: 118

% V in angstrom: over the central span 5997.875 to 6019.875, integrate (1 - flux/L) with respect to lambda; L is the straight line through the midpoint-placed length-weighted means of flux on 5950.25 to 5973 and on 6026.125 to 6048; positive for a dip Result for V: 0.6 angstrom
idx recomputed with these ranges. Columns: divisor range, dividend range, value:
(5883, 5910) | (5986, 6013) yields 1.25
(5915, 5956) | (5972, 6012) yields 1.04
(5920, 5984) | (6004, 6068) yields 1.03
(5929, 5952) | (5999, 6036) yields 1.02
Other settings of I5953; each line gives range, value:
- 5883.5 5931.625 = 106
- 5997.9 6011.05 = 124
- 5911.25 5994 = 119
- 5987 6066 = 124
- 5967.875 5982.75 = 118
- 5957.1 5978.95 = 119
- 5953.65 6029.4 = 120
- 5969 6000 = 123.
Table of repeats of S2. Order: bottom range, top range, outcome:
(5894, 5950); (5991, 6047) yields 1.13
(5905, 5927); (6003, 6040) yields 1.10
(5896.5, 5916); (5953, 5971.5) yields 1.18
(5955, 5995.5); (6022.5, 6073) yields 1.07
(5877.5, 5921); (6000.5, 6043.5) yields 1.23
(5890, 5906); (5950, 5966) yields 1.28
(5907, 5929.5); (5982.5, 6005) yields 1.13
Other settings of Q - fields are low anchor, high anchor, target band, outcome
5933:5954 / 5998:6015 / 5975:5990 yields -0.3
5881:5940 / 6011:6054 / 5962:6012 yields -2.3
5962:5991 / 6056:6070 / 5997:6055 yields 1.8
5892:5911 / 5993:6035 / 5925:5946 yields -3.0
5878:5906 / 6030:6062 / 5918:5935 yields -2.0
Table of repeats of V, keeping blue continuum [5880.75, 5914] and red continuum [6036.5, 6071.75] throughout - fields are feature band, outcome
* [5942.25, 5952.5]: -1.1 angstrom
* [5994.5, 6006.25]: -0.6 angstrom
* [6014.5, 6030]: 0.3 angstrom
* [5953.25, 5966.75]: -0.7 angstrom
